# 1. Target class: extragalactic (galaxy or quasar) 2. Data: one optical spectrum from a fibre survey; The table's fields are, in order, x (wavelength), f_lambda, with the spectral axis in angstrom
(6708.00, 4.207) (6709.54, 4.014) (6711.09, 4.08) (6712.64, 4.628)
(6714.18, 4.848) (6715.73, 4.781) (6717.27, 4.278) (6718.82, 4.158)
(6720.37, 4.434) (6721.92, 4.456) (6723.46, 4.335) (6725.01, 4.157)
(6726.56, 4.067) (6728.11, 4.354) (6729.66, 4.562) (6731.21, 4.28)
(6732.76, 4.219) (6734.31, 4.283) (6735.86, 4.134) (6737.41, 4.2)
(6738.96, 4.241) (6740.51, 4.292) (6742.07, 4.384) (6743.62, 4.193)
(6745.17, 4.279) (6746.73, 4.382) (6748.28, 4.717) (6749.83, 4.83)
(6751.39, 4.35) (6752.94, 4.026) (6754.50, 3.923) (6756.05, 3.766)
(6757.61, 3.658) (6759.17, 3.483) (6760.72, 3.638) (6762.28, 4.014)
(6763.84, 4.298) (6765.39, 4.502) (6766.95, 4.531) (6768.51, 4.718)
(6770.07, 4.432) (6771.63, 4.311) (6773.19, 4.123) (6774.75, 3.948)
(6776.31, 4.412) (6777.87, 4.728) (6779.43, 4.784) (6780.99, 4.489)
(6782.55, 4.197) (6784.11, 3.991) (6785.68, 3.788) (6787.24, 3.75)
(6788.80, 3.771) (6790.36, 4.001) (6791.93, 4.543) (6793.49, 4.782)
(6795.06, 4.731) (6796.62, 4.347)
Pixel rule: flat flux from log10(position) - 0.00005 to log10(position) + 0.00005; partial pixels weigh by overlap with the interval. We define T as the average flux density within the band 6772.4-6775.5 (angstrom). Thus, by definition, 4.04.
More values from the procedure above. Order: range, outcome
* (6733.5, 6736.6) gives 4.21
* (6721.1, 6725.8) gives 4.32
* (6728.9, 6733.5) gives 4.35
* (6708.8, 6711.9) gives 4.04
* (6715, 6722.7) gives 4.42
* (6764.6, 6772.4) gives 4.5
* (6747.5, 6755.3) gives 4.37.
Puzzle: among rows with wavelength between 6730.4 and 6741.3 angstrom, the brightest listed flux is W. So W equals 4.292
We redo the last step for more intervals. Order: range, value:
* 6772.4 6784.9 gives 4.784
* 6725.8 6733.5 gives 4.562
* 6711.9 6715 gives 4.848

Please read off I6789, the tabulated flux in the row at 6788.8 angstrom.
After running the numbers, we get 3.771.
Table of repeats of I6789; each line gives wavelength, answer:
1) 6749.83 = 4.83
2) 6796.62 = 4.347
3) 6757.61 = 3.658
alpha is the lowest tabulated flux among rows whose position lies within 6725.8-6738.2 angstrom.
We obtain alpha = 4.067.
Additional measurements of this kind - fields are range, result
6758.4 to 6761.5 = 3.483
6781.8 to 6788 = 3.75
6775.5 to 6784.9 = 3.991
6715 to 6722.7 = 4.158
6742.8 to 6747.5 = 4.193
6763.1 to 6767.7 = 4.298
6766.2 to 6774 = 4.123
